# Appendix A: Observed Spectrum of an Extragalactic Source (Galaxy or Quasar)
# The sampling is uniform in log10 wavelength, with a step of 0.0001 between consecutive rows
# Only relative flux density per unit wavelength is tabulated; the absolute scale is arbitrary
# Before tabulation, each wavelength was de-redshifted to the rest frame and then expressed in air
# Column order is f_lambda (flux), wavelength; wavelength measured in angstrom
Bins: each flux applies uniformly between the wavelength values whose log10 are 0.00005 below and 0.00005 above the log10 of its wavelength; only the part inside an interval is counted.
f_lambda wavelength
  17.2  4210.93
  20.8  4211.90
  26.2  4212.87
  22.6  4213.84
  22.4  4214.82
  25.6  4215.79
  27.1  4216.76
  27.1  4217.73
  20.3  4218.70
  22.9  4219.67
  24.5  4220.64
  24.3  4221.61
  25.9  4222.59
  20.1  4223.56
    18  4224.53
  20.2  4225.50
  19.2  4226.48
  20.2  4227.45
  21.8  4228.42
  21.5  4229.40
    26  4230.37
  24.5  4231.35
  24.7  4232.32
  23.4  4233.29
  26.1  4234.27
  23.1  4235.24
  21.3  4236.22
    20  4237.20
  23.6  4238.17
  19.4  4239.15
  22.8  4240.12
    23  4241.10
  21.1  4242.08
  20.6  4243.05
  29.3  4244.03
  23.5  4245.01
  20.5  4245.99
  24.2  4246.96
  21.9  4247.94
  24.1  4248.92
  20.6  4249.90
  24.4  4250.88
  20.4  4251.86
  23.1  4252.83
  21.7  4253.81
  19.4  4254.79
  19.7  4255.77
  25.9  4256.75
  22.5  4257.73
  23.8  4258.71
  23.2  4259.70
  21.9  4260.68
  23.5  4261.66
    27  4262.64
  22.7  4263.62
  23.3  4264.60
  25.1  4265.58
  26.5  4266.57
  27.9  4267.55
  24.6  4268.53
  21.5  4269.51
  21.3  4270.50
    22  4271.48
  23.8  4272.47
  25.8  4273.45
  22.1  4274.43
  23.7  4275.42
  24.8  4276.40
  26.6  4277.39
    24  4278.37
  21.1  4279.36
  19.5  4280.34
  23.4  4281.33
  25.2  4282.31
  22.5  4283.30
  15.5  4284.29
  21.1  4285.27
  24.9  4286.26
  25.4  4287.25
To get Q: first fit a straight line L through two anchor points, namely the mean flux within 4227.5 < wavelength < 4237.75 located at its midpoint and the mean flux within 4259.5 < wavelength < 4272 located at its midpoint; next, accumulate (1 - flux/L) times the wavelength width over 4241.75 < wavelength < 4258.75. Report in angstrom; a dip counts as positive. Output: 0.7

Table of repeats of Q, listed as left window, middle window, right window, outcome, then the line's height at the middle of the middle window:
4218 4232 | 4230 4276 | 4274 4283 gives -0.8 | 22.8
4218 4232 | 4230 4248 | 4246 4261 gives -0.7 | 22.3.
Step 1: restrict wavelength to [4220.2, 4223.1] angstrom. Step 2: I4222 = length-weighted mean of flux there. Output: 24.8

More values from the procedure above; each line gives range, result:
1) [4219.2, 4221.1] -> 23.7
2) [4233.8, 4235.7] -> 24.7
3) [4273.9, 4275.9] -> 22.9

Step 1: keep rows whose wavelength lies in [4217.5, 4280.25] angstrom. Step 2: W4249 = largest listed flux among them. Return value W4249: 29.3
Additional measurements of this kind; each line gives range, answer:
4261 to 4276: 27.9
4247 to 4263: 27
